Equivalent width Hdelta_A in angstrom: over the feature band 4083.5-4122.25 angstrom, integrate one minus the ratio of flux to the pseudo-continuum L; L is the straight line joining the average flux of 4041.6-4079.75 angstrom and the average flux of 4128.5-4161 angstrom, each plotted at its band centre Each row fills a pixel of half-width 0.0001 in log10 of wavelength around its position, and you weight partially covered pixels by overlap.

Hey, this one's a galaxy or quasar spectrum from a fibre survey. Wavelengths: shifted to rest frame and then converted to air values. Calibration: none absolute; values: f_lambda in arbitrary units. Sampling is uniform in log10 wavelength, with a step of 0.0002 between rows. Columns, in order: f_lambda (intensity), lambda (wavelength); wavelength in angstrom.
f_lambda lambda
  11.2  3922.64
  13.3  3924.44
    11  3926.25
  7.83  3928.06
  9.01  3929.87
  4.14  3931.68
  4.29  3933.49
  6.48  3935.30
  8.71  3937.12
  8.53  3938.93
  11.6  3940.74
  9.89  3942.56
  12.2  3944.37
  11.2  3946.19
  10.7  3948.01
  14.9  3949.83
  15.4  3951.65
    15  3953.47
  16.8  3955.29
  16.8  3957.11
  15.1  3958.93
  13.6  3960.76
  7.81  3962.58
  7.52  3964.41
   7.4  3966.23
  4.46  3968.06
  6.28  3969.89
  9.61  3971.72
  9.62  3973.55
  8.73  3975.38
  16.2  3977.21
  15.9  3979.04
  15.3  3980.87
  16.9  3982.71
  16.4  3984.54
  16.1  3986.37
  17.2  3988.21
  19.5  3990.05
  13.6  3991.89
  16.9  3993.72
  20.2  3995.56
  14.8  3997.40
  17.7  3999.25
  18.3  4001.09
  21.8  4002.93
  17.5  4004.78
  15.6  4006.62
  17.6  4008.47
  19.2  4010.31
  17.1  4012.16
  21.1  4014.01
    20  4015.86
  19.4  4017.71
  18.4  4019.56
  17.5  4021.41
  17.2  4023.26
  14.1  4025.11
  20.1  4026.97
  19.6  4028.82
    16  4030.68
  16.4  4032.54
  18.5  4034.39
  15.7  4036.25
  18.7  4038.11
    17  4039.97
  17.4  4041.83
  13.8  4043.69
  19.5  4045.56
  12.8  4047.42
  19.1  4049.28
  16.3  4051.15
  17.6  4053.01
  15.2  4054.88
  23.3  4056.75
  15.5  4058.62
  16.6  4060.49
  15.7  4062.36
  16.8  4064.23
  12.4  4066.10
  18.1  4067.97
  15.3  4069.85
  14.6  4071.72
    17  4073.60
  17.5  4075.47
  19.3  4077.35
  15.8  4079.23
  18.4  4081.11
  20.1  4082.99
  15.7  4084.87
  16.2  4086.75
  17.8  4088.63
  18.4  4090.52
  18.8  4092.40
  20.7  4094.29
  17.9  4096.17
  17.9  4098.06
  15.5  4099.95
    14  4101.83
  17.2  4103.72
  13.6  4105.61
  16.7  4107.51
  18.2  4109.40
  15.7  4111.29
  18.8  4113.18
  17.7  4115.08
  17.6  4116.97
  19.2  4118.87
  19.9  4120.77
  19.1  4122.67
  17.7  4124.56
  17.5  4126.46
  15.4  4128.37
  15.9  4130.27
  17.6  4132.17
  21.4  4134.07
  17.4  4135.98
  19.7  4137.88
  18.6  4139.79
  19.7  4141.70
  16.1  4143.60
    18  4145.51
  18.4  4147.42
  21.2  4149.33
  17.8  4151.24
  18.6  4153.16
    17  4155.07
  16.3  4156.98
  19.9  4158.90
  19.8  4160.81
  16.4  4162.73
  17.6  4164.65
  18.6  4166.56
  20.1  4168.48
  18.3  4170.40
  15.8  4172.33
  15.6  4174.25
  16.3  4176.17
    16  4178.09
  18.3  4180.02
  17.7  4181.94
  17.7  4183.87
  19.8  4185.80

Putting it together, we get 0.1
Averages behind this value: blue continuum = 16.6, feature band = 17.4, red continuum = 18.3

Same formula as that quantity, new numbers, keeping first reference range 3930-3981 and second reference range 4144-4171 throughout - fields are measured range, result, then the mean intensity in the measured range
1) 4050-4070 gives -2.72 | 16.7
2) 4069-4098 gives -3.68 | 17.6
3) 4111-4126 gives -1.23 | 18.3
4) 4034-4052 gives -3.55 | 16.8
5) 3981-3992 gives -4.42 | 16.7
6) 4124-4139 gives -0.37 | 17.8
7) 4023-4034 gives -3.07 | 17.3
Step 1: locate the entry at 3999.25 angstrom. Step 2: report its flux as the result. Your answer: 17.7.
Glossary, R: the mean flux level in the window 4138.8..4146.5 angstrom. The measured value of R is 18.1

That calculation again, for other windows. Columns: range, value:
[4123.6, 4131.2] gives 16.6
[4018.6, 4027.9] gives 17.5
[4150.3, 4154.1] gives 18.2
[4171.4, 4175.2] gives 15.7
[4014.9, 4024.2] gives 18.5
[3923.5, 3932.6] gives 9.06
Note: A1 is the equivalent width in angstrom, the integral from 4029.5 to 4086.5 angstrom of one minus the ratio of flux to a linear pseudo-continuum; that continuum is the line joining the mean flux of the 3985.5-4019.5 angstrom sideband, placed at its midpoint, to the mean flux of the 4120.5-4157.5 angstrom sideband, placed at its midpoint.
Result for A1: 3.7 angstrom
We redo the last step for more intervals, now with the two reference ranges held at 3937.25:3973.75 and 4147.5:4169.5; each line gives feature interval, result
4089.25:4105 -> -1.17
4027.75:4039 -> -2.84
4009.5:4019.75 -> -4.57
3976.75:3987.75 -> -3.64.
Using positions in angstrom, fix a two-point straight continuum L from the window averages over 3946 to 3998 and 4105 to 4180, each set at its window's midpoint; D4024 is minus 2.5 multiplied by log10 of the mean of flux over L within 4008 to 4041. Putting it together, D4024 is -0.21 mag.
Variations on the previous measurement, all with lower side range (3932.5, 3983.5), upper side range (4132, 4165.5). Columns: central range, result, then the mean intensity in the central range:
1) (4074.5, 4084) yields -0.15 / 18.2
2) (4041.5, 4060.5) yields -0.15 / 17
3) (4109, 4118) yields -0.03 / 17.6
